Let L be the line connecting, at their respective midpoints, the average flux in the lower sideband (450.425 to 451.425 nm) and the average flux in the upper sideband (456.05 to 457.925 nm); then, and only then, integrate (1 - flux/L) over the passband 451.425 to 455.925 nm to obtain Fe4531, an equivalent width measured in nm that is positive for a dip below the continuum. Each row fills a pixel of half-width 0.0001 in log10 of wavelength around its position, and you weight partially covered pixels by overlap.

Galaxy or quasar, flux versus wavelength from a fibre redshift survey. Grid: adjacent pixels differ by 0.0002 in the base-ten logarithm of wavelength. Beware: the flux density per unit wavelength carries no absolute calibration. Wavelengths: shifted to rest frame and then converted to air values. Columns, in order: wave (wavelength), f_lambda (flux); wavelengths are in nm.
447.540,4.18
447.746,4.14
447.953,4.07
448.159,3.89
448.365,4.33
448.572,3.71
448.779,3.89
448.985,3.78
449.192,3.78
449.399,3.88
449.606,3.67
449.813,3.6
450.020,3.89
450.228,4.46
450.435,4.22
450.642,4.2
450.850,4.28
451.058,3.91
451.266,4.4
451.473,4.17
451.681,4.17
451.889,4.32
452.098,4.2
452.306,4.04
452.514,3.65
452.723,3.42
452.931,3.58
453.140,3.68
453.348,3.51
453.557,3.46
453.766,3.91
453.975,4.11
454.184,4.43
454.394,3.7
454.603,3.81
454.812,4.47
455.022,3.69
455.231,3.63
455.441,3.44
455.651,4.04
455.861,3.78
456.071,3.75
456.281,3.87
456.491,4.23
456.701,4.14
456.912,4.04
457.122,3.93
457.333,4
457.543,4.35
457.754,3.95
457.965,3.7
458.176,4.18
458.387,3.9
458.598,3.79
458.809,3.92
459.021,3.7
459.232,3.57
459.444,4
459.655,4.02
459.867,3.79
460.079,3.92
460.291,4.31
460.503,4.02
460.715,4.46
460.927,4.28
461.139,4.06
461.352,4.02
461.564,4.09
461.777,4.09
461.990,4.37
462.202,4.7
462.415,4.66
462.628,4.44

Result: 0.28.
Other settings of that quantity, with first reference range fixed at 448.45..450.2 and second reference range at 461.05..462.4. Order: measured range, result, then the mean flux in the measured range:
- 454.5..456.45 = 0.09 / 3.84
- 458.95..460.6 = 0.10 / 3.92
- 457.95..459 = 0.06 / 3.9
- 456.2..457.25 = 0.01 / 4.04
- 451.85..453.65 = 0.09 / 3.74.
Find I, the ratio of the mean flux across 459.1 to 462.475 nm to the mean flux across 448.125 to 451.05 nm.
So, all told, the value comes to 1.0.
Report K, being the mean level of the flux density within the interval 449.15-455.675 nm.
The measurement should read 3.93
